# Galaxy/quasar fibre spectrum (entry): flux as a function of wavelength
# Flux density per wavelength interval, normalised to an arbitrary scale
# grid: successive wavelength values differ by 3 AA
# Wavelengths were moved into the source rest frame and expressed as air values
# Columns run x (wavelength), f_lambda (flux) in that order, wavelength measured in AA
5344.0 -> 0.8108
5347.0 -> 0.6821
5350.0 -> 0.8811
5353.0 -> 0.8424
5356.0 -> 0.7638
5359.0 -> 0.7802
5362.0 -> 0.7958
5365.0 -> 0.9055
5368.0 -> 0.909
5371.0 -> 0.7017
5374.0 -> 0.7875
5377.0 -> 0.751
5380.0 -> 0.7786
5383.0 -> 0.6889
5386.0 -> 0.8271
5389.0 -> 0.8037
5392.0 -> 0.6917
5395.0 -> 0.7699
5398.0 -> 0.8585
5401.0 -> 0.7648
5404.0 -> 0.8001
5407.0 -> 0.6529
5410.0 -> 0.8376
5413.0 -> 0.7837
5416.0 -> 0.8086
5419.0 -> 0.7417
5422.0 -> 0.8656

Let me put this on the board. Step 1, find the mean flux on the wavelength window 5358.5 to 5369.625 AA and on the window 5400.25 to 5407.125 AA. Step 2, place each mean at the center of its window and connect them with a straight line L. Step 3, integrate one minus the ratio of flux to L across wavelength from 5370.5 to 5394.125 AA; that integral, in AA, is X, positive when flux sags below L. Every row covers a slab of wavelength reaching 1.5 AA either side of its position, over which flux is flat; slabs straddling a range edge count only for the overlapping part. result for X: 1.5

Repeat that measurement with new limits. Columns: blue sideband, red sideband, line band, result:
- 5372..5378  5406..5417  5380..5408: 0.2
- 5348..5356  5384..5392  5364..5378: 0.0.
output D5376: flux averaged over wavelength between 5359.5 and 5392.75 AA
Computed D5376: 0.787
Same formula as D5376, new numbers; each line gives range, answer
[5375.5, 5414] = 0.77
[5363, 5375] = 0.826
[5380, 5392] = 0.764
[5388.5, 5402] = 0.776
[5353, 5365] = 0.803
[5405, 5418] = 0.771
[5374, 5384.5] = 0.746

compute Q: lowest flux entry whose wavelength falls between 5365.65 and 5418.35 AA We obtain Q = 0.6529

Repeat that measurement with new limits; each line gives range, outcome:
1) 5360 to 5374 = 0.7017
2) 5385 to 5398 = 0.6917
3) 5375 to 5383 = 0.6889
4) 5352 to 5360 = 0.7638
